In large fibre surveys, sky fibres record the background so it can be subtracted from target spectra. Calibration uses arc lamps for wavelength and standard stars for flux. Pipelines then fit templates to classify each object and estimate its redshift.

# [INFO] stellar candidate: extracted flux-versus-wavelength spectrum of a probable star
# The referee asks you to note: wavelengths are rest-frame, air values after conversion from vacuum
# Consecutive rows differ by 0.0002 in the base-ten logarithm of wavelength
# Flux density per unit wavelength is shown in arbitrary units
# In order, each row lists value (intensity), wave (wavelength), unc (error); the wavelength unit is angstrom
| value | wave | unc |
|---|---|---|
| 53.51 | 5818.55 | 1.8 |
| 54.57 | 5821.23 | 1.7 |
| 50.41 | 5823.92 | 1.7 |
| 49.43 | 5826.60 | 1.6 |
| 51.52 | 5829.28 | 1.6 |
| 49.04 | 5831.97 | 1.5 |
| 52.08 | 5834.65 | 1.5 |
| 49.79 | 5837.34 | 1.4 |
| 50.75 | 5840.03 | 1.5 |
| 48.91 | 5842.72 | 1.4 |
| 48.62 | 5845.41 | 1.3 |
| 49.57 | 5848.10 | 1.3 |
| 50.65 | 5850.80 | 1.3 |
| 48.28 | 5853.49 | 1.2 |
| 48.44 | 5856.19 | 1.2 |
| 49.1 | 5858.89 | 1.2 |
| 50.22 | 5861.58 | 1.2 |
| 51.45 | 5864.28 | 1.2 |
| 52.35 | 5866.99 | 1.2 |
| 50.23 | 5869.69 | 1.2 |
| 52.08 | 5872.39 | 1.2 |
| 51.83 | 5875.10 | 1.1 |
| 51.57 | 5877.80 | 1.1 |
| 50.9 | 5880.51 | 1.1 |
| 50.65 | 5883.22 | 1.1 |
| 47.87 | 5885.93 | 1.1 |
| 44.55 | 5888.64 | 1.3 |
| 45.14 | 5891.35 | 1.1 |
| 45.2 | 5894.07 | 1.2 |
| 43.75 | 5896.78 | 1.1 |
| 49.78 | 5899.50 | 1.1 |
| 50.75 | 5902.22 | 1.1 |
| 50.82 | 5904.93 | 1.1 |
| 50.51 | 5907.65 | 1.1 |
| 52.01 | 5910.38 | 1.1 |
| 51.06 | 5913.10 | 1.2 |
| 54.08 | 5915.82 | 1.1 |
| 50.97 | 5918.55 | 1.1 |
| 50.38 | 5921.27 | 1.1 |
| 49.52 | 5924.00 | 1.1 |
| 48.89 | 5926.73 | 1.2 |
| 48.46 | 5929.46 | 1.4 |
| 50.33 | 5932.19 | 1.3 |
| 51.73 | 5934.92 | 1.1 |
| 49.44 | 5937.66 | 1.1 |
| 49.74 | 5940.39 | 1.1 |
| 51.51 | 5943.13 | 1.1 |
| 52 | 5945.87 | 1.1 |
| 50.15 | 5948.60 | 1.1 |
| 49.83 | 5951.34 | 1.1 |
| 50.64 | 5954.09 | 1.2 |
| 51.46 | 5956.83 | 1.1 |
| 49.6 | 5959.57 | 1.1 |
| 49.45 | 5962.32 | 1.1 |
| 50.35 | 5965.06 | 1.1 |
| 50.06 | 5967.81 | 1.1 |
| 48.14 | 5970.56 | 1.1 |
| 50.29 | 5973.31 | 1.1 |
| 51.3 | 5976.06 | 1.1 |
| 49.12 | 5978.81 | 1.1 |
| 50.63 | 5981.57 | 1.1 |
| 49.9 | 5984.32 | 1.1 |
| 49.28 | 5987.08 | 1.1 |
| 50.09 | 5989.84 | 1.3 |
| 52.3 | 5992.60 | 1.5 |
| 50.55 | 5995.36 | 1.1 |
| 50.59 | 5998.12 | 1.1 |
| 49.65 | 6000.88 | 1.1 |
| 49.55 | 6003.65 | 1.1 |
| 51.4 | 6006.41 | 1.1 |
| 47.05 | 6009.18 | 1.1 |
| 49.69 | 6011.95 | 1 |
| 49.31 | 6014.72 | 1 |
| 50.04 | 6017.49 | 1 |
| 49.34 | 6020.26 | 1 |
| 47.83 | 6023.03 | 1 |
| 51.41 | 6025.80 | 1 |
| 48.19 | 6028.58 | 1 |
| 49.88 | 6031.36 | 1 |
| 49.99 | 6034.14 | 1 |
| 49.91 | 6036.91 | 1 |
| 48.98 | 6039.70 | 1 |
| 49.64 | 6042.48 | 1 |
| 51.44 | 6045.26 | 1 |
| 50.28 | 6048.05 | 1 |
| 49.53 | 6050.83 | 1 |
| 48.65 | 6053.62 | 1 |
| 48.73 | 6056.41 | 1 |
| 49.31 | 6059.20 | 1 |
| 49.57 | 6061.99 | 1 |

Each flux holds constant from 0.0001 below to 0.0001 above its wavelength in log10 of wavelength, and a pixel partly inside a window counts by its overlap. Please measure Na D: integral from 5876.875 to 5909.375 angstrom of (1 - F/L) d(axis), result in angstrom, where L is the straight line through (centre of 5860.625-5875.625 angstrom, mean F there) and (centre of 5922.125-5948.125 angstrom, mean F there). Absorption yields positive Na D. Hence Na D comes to 1.6 angstrom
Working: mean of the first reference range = 51.3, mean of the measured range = 48.4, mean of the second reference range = 50.2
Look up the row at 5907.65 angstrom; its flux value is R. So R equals 50.51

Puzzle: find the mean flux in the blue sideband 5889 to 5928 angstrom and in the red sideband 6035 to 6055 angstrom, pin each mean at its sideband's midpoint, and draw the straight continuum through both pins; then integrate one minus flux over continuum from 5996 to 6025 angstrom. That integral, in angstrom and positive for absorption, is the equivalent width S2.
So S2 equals 0.1 angstrom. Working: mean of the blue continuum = 49.4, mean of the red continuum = 49.8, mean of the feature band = 49.5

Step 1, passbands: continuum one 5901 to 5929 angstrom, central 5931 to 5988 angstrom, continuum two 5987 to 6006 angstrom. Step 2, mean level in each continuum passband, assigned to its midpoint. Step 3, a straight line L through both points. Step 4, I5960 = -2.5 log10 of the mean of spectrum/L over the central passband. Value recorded 0.01 mag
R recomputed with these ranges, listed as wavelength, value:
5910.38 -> 52.01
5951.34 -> 49.83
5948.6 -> 50.15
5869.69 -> 50.23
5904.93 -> 50.82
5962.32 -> 49.45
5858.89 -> 49.1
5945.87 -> 52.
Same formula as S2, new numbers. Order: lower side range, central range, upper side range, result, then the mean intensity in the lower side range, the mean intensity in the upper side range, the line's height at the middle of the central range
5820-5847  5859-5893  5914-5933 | 0.4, 50.5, 50.4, 50.4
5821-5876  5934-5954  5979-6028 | -0.2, 50.3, 49.9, 50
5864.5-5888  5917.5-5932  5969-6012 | 0.2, 50.8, 50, 50.4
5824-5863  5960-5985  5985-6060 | -0.1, 49.8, 49.7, 49.7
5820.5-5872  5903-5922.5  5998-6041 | -0.6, 50.3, 49.5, 50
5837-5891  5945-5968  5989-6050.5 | -0.2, 49.8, 49.9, 49.8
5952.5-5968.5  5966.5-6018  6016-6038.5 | 0.0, 50.3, 49.6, 49.9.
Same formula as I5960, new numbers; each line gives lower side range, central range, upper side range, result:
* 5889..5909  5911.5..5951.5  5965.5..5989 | -0.04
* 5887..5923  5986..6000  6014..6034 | -0.03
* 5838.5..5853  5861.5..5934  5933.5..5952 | 0.01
